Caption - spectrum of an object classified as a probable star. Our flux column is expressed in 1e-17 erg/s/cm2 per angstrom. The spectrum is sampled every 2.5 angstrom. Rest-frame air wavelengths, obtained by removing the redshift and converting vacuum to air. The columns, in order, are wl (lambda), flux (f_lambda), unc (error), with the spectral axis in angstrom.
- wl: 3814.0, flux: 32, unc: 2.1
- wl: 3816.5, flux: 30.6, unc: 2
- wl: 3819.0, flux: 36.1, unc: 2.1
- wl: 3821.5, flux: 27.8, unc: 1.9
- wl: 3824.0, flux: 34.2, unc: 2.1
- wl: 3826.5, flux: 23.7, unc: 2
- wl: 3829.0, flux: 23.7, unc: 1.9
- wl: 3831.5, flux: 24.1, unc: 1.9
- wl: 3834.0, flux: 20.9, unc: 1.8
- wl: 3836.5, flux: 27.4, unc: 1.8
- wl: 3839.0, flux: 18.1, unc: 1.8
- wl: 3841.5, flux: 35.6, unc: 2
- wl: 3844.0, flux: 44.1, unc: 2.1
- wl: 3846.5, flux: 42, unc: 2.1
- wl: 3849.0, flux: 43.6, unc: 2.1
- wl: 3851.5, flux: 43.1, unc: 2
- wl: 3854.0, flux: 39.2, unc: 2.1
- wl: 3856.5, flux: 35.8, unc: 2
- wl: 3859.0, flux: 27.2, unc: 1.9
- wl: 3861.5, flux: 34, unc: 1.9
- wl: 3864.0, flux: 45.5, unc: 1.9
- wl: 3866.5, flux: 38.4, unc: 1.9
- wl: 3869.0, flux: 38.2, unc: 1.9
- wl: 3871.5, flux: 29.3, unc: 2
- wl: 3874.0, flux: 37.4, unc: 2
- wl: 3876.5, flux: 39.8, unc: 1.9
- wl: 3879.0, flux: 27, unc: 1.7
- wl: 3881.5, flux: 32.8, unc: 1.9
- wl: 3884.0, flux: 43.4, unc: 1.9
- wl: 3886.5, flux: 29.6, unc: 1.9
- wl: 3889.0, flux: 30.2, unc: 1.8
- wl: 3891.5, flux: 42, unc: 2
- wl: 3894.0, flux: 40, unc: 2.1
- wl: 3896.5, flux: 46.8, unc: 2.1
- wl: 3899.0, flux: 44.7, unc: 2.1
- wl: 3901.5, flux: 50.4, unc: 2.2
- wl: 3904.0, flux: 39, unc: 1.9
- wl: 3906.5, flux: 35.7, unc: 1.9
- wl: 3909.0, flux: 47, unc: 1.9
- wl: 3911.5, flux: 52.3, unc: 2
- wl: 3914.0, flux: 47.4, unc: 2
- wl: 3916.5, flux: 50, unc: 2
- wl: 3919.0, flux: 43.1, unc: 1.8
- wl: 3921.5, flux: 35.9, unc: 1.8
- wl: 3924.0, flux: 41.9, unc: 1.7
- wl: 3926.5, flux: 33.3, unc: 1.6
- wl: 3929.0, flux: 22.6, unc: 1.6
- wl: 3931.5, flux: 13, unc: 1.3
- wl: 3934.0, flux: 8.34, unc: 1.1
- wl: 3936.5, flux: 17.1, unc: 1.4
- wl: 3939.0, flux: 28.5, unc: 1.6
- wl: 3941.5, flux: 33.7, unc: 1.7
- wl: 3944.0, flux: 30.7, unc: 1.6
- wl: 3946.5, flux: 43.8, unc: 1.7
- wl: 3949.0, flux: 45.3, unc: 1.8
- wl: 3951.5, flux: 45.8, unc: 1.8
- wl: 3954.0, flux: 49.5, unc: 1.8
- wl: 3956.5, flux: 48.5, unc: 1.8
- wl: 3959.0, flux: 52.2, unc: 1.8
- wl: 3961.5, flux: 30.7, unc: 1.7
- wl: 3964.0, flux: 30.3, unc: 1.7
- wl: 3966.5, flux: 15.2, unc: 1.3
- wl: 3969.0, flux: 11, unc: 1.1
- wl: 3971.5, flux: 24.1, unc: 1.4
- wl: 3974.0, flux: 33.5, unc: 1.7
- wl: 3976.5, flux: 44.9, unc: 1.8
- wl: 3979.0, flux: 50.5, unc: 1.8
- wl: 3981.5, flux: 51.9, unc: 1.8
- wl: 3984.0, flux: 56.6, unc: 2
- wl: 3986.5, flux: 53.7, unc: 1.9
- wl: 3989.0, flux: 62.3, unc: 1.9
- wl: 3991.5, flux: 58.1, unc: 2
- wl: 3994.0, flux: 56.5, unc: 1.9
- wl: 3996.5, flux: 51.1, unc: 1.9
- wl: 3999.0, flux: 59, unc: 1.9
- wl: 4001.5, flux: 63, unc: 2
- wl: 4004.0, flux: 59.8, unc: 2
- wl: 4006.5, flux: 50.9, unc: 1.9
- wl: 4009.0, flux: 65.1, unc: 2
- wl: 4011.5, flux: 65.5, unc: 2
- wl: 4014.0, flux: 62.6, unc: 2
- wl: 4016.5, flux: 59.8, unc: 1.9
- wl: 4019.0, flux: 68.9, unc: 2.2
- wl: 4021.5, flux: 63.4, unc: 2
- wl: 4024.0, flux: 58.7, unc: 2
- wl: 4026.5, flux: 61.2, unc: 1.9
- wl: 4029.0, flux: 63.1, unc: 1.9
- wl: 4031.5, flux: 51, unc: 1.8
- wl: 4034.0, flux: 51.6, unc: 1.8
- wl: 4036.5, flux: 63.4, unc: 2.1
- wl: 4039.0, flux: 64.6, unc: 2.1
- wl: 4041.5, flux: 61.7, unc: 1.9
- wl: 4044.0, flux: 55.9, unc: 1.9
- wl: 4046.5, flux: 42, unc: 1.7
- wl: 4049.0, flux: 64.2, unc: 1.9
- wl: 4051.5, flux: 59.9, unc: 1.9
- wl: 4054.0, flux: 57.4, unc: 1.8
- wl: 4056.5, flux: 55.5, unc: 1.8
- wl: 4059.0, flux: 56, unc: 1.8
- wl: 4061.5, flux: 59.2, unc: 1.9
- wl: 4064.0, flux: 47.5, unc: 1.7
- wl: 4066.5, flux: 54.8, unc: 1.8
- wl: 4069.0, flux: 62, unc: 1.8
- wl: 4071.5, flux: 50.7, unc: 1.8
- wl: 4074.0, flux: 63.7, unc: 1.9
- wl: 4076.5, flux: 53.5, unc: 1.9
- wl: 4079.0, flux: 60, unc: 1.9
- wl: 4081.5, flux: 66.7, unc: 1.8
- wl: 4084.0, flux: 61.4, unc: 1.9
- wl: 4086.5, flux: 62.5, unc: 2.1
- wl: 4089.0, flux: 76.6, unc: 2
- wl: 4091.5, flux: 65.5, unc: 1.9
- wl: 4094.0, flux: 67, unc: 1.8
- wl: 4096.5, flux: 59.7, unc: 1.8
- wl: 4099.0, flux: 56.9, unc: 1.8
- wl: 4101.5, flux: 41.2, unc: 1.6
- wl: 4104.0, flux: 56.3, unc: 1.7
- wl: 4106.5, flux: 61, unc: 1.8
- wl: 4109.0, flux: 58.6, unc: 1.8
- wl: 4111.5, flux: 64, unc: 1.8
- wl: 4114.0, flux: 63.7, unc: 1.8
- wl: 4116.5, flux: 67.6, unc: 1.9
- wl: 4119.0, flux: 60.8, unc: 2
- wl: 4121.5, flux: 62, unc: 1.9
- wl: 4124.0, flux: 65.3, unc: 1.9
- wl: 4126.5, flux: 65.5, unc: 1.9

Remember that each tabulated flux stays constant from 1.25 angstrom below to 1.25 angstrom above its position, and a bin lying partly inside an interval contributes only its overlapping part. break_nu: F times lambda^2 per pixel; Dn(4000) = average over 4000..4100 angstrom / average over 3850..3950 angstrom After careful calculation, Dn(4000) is 1.8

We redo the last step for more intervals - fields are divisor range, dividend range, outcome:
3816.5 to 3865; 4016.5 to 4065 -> 1.96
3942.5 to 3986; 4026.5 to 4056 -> 1.53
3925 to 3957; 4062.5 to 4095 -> 2.03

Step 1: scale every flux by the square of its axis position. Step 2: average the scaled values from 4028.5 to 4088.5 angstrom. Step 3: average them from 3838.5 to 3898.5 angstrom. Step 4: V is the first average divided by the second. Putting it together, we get 1.72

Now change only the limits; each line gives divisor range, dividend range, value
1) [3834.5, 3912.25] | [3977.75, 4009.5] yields 1.59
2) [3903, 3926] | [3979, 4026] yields 1.43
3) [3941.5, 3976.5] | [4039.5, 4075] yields 1.67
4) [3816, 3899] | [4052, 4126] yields 1.95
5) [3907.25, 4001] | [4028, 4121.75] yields 1.56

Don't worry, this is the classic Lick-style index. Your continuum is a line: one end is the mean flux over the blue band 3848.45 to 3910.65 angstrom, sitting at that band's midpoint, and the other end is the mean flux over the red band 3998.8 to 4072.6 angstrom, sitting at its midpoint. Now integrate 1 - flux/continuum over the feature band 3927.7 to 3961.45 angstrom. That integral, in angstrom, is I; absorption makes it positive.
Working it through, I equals 9.7 angstrom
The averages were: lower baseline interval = 38.4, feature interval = 33.7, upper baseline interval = 58.6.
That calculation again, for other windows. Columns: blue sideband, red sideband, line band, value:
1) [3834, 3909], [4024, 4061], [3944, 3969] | 4.8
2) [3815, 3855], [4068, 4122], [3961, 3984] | 6.7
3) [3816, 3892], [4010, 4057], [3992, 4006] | -0.7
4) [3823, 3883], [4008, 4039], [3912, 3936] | 6.3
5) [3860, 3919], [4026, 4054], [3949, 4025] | 3.0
